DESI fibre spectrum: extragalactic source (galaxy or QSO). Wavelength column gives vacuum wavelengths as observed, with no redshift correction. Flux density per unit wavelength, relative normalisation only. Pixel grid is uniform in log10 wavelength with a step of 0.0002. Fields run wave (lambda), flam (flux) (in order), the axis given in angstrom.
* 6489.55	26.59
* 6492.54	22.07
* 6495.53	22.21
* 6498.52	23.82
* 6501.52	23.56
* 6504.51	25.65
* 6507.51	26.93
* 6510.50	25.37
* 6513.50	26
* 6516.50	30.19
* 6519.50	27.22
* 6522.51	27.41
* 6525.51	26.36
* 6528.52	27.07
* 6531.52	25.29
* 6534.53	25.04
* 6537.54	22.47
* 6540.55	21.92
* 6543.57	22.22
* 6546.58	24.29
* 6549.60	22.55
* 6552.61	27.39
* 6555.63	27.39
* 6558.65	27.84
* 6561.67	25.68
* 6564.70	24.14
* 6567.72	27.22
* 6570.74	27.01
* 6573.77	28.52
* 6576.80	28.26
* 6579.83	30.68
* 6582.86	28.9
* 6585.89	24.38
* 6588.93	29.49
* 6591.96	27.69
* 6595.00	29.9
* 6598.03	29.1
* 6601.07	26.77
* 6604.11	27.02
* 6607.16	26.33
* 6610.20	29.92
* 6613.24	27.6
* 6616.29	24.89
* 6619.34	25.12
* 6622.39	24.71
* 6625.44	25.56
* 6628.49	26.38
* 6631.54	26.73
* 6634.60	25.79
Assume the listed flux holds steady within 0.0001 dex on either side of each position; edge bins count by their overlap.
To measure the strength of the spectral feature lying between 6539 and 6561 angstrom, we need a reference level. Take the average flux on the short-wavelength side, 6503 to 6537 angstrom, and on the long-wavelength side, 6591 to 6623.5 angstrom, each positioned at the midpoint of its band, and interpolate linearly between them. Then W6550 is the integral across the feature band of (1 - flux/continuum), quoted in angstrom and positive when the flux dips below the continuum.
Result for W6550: 1.6 angstrom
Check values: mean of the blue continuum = 26.5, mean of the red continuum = 27.2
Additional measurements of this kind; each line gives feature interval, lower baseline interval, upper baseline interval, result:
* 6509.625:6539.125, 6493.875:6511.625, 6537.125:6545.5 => -3.8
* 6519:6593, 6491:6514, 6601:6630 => -2.6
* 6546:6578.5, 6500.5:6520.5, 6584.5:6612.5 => 1.0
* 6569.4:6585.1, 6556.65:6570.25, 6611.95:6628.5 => -1.4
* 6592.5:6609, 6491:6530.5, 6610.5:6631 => -1.2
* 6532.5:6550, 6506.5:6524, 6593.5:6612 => 2.7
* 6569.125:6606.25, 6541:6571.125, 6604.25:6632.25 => -3.2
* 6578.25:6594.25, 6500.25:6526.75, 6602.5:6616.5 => -0.7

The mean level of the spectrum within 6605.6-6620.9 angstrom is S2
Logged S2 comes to 26.8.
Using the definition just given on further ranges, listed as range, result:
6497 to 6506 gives 24.3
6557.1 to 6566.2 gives 25.9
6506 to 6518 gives 27.1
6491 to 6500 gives 22.7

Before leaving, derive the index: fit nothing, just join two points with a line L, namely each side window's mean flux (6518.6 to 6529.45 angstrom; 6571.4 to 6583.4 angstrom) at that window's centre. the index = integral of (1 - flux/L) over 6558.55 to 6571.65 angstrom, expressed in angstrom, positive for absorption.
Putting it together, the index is 1.1 angstrom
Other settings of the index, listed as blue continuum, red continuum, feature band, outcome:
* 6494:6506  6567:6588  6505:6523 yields -1.9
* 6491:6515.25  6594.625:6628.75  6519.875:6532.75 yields -0.8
